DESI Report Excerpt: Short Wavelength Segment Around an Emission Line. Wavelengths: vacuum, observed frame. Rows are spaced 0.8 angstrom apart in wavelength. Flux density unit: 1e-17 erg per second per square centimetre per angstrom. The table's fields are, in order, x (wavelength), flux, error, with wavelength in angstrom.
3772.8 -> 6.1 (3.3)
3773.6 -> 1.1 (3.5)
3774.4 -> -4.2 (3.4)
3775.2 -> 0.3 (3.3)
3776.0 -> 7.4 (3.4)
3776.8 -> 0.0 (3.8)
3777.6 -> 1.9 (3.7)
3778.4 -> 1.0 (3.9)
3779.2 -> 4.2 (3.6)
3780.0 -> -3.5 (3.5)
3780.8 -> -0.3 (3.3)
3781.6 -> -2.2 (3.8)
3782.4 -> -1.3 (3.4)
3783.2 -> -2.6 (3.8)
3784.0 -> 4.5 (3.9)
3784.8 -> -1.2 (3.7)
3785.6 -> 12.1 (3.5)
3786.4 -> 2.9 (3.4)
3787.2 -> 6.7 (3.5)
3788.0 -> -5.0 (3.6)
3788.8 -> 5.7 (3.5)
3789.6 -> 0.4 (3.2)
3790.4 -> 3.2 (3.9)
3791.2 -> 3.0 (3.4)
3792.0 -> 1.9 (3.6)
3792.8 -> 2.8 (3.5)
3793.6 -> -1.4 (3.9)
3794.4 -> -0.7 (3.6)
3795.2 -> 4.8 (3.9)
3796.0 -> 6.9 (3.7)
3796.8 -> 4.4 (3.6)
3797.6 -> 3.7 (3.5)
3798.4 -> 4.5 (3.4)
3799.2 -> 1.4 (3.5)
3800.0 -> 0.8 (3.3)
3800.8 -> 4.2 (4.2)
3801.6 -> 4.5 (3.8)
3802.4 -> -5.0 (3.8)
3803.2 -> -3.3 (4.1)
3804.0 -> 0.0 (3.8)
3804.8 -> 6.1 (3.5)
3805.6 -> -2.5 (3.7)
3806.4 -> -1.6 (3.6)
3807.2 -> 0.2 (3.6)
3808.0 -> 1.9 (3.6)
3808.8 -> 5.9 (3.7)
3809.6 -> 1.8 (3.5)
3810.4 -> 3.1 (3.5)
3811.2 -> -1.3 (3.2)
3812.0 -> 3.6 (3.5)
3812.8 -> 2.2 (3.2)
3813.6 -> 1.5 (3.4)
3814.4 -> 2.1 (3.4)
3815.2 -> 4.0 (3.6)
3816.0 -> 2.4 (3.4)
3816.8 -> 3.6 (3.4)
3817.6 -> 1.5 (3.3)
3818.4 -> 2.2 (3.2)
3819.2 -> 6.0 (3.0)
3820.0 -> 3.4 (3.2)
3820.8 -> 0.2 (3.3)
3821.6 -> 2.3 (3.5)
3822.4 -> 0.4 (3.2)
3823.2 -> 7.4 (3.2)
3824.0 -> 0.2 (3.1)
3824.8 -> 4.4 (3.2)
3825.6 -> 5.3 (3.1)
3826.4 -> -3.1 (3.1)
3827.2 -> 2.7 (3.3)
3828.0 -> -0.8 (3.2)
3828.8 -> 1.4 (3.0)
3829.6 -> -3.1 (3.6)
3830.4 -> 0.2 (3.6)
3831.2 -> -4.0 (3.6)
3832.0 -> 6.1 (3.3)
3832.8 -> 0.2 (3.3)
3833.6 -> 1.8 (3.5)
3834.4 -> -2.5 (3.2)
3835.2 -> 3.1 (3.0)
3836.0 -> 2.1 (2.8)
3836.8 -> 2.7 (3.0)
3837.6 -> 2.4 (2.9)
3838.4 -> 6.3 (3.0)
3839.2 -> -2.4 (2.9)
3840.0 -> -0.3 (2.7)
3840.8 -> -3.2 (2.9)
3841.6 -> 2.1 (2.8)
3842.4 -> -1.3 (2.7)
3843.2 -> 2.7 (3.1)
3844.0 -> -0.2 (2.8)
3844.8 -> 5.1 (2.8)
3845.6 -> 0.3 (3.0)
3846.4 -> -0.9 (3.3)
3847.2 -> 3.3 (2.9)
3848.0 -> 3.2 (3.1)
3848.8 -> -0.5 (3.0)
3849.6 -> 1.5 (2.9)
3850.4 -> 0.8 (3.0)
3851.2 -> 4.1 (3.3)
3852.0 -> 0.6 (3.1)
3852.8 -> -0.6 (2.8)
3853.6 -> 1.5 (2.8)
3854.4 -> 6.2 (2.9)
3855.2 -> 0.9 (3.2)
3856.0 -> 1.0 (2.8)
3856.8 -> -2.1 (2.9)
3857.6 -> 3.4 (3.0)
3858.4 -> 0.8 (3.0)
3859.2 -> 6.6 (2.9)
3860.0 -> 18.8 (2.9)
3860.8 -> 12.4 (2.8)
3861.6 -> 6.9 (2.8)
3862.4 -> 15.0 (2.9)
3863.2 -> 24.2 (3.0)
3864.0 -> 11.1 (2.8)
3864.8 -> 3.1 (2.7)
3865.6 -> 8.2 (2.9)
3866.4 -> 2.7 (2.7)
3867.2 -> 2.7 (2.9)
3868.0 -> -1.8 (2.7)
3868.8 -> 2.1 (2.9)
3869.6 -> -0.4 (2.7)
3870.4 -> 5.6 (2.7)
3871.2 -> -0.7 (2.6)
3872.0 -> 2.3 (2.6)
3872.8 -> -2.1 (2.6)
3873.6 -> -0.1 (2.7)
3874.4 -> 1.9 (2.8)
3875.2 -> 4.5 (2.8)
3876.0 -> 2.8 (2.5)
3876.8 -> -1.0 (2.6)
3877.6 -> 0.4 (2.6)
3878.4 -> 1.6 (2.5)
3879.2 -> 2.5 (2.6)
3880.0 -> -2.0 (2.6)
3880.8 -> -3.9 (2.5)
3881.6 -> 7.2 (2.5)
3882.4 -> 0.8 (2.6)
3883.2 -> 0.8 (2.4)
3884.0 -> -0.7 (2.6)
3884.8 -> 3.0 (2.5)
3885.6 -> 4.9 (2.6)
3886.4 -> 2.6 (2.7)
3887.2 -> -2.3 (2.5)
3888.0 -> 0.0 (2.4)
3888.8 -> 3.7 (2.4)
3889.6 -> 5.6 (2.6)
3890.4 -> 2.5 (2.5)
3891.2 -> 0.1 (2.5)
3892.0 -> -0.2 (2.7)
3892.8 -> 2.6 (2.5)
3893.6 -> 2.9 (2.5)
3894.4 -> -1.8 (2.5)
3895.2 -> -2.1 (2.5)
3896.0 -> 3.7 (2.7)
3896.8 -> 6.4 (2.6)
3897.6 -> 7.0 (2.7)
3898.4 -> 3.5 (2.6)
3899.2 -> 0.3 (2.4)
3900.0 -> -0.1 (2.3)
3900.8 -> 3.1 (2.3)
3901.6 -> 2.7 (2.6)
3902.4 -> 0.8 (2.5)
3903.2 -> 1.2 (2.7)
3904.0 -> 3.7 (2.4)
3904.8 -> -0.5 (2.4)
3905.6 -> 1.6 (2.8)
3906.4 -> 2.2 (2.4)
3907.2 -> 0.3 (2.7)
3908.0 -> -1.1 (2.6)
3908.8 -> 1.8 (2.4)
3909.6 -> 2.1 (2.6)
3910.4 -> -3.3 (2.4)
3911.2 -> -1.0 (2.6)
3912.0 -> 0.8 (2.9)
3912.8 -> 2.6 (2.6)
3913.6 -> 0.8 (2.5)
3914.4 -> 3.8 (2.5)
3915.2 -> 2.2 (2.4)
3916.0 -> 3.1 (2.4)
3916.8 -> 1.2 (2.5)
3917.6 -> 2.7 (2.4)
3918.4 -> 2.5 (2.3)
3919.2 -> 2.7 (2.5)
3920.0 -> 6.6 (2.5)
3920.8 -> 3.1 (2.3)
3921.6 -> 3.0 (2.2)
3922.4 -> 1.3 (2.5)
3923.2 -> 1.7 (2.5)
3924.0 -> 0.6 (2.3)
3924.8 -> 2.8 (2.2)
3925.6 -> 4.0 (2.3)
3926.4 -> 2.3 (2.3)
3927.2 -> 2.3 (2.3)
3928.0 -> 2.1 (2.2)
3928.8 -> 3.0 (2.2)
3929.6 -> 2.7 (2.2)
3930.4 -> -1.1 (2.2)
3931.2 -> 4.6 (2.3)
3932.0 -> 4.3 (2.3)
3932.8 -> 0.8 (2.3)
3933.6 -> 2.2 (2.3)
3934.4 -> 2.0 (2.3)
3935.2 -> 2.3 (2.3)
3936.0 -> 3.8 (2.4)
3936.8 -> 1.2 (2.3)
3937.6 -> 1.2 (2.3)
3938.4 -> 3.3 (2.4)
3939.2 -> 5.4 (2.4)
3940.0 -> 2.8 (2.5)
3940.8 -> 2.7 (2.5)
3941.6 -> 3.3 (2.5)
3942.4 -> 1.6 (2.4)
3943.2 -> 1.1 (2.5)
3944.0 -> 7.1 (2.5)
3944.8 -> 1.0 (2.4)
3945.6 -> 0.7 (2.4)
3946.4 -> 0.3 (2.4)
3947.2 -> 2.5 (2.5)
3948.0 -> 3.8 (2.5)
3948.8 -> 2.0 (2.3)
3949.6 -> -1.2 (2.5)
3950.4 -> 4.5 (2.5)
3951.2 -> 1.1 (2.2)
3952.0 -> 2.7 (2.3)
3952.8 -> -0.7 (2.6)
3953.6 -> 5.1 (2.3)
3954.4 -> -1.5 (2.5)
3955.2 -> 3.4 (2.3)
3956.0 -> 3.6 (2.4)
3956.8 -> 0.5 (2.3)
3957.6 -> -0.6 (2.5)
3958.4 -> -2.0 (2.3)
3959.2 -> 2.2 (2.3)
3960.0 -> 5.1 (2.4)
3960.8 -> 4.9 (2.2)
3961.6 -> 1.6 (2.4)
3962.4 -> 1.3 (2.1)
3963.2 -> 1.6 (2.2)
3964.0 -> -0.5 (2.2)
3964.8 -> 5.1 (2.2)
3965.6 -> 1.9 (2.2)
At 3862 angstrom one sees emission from [O II]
